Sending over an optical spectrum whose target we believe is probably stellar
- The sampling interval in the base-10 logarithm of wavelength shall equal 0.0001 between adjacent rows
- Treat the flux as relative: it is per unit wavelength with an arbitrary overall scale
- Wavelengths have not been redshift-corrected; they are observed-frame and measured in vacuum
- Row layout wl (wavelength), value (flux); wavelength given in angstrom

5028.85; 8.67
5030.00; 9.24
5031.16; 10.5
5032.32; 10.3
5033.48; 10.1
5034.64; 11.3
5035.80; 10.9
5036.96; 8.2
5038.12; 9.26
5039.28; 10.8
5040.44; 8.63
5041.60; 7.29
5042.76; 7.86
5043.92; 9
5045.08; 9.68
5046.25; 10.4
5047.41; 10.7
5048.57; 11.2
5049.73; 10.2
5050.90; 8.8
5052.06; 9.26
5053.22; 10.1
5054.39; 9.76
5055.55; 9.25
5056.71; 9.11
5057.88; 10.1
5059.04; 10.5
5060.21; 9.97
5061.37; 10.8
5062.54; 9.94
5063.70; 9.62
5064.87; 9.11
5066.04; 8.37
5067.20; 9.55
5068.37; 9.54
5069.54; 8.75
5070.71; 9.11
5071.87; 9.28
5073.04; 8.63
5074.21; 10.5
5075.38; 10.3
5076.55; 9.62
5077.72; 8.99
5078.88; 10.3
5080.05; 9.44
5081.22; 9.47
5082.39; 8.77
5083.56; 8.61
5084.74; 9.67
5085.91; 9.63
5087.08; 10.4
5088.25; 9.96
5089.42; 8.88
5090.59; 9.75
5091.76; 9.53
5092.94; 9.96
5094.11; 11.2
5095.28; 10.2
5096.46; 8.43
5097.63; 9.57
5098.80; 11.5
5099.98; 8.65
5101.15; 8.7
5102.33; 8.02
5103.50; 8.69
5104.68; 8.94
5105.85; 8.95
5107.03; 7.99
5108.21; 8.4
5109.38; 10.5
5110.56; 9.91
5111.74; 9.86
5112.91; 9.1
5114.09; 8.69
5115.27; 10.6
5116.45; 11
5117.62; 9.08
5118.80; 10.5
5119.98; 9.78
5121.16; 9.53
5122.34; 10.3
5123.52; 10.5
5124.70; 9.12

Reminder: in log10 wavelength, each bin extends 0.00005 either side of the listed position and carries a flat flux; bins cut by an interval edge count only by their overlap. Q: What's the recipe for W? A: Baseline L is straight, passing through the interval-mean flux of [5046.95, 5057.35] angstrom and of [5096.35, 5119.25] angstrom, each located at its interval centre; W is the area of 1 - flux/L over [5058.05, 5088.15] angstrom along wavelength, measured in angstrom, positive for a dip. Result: 0.24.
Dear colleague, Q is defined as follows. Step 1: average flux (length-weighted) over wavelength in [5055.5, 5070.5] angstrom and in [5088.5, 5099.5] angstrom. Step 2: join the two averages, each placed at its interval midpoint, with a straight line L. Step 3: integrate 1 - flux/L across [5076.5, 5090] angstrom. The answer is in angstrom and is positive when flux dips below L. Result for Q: 0.4 angstrom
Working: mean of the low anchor 9.58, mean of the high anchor 9.88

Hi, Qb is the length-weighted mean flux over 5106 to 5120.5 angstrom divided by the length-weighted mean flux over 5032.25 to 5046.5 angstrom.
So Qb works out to 1.01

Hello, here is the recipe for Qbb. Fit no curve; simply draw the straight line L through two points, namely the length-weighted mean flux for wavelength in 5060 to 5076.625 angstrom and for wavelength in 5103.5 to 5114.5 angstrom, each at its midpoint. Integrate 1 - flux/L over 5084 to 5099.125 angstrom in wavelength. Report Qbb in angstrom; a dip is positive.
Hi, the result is -0.9 angstrom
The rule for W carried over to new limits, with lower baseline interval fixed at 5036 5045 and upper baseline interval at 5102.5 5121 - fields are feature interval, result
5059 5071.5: -0.6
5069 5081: -0.5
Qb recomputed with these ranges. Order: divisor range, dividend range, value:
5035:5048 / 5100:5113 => 0.96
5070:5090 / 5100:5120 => 0.98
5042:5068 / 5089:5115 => 0.97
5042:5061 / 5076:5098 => 0.99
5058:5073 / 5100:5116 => 0.96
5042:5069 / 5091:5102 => 1.00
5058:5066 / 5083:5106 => 0.96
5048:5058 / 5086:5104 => 0.98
